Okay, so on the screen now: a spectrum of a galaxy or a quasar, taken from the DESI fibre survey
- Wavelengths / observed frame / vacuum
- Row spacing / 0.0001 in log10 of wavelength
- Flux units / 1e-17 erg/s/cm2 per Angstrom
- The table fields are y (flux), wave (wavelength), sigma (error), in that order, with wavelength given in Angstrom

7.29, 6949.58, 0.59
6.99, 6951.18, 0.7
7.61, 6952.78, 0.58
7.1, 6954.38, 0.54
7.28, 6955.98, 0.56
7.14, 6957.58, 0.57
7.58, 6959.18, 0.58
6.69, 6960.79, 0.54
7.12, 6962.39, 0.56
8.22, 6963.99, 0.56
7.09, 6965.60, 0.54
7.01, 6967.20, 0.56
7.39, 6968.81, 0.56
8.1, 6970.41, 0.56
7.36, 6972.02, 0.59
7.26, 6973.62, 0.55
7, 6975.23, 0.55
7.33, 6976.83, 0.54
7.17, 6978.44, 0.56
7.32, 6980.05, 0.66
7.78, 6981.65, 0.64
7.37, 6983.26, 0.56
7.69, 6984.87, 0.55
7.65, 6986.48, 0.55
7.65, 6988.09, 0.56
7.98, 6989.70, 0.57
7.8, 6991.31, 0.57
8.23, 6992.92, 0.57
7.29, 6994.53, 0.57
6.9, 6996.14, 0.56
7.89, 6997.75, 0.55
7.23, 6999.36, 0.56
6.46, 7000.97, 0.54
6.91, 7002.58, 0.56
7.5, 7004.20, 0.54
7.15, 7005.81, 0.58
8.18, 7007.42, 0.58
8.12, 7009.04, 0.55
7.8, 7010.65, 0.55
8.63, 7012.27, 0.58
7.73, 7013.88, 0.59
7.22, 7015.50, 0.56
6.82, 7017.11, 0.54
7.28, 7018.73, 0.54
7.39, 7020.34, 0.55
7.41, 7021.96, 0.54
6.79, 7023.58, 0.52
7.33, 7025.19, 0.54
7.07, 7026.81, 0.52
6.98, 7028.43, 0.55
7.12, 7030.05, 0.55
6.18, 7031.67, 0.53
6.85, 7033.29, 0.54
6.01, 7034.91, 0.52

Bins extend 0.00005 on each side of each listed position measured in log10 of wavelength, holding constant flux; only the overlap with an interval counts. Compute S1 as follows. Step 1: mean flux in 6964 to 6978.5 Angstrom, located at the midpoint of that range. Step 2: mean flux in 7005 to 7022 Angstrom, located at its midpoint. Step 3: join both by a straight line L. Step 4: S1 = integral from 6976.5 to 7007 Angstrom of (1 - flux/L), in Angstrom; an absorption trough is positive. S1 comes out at 0.15 Angstrom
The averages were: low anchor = 7.36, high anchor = 7.62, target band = 7.45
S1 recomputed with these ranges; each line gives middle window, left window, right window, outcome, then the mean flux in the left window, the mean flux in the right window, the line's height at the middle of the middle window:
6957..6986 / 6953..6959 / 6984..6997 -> 0.2 Angstrom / 7.27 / 7.65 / 7.44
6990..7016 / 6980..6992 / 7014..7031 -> -0.5 Angstrom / 7.67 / 7.16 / 7.43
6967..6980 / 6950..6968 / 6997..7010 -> 0.0 Angstrom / 7.26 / 7.43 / 7.32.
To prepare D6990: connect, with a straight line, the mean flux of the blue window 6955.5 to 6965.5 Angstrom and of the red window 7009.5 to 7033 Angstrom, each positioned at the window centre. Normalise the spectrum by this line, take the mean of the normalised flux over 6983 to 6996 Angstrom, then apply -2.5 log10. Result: -0.06 mag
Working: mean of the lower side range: 7.32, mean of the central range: 7.68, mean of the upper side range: 7.27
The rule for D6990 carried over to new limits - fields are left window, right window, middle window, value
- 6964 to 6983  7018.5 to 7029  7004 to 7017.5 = -0.07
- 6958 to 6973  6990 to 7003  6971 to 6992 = -0.02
